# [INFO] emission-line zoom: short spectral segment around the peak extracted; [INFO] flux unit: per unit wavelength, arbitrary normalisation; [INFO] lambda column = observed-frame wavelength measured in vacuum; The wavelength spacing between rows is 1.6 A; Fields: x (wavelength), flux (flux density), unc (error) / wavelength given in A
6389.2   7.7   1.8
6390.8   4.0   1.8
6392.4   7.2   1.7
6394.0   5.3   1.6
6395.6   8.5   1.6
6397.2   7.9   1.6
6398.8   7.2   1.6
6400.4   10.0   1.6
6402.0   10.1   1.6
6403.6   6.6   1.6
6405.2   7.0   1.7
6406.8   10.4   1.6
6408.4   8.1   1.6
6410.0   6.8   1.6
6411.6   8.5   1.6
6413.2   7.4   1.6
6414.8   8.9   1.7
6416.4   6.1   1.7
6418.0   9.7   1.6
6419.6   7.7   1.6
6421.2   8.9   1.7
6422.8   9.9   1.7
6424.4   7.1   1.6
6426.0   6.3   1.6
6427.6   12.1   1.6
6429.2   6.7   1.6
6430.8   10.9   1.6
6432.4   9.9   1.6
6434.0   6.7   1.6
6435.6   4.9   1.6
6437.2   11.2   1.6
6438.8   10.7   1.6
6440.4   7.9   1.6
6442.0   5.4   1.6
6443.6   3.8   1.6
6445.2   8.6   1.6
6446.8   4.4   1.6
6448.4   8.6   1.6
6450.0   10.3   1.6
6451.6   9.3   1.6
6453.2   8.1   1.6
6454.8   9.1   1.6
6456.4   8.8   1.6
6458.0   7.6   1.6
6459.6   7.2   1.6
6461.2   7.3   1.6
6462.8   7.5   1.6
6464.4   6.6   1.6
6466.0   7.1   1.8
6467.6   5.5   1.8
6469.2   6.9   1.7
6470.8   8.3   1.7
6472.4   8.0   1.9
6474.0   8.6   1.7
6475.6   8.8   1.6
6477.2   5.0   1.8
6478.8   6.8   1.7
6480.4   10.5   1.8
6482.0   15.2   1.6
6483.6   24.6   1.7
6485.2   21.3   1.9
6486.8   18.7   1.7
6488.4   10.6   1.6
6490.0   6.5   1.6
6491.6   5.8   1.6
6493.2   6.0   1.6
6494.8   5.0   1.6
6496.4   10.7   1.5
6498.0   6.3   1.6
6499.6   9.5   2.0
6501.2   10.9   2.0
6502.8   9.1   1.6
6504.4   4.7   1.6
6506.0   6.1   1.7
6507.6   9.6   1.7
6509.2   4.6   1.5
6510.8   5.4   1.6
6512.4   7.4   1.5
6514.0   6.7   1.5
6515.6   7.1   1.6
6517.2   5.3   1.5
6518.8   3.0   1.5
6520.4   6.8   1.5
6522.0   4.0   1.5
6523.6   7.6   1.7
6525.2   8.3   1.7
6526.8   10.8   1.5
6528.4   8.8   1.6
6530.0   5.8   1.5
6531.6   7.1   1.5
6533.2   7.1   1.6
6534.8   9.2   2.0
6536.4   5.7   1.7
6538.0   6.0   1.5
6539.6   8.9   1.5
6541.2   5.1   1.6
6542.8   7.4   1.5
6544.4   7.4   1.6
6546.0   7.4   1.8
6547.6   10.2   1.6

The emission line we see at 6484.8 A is H-beta 4861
